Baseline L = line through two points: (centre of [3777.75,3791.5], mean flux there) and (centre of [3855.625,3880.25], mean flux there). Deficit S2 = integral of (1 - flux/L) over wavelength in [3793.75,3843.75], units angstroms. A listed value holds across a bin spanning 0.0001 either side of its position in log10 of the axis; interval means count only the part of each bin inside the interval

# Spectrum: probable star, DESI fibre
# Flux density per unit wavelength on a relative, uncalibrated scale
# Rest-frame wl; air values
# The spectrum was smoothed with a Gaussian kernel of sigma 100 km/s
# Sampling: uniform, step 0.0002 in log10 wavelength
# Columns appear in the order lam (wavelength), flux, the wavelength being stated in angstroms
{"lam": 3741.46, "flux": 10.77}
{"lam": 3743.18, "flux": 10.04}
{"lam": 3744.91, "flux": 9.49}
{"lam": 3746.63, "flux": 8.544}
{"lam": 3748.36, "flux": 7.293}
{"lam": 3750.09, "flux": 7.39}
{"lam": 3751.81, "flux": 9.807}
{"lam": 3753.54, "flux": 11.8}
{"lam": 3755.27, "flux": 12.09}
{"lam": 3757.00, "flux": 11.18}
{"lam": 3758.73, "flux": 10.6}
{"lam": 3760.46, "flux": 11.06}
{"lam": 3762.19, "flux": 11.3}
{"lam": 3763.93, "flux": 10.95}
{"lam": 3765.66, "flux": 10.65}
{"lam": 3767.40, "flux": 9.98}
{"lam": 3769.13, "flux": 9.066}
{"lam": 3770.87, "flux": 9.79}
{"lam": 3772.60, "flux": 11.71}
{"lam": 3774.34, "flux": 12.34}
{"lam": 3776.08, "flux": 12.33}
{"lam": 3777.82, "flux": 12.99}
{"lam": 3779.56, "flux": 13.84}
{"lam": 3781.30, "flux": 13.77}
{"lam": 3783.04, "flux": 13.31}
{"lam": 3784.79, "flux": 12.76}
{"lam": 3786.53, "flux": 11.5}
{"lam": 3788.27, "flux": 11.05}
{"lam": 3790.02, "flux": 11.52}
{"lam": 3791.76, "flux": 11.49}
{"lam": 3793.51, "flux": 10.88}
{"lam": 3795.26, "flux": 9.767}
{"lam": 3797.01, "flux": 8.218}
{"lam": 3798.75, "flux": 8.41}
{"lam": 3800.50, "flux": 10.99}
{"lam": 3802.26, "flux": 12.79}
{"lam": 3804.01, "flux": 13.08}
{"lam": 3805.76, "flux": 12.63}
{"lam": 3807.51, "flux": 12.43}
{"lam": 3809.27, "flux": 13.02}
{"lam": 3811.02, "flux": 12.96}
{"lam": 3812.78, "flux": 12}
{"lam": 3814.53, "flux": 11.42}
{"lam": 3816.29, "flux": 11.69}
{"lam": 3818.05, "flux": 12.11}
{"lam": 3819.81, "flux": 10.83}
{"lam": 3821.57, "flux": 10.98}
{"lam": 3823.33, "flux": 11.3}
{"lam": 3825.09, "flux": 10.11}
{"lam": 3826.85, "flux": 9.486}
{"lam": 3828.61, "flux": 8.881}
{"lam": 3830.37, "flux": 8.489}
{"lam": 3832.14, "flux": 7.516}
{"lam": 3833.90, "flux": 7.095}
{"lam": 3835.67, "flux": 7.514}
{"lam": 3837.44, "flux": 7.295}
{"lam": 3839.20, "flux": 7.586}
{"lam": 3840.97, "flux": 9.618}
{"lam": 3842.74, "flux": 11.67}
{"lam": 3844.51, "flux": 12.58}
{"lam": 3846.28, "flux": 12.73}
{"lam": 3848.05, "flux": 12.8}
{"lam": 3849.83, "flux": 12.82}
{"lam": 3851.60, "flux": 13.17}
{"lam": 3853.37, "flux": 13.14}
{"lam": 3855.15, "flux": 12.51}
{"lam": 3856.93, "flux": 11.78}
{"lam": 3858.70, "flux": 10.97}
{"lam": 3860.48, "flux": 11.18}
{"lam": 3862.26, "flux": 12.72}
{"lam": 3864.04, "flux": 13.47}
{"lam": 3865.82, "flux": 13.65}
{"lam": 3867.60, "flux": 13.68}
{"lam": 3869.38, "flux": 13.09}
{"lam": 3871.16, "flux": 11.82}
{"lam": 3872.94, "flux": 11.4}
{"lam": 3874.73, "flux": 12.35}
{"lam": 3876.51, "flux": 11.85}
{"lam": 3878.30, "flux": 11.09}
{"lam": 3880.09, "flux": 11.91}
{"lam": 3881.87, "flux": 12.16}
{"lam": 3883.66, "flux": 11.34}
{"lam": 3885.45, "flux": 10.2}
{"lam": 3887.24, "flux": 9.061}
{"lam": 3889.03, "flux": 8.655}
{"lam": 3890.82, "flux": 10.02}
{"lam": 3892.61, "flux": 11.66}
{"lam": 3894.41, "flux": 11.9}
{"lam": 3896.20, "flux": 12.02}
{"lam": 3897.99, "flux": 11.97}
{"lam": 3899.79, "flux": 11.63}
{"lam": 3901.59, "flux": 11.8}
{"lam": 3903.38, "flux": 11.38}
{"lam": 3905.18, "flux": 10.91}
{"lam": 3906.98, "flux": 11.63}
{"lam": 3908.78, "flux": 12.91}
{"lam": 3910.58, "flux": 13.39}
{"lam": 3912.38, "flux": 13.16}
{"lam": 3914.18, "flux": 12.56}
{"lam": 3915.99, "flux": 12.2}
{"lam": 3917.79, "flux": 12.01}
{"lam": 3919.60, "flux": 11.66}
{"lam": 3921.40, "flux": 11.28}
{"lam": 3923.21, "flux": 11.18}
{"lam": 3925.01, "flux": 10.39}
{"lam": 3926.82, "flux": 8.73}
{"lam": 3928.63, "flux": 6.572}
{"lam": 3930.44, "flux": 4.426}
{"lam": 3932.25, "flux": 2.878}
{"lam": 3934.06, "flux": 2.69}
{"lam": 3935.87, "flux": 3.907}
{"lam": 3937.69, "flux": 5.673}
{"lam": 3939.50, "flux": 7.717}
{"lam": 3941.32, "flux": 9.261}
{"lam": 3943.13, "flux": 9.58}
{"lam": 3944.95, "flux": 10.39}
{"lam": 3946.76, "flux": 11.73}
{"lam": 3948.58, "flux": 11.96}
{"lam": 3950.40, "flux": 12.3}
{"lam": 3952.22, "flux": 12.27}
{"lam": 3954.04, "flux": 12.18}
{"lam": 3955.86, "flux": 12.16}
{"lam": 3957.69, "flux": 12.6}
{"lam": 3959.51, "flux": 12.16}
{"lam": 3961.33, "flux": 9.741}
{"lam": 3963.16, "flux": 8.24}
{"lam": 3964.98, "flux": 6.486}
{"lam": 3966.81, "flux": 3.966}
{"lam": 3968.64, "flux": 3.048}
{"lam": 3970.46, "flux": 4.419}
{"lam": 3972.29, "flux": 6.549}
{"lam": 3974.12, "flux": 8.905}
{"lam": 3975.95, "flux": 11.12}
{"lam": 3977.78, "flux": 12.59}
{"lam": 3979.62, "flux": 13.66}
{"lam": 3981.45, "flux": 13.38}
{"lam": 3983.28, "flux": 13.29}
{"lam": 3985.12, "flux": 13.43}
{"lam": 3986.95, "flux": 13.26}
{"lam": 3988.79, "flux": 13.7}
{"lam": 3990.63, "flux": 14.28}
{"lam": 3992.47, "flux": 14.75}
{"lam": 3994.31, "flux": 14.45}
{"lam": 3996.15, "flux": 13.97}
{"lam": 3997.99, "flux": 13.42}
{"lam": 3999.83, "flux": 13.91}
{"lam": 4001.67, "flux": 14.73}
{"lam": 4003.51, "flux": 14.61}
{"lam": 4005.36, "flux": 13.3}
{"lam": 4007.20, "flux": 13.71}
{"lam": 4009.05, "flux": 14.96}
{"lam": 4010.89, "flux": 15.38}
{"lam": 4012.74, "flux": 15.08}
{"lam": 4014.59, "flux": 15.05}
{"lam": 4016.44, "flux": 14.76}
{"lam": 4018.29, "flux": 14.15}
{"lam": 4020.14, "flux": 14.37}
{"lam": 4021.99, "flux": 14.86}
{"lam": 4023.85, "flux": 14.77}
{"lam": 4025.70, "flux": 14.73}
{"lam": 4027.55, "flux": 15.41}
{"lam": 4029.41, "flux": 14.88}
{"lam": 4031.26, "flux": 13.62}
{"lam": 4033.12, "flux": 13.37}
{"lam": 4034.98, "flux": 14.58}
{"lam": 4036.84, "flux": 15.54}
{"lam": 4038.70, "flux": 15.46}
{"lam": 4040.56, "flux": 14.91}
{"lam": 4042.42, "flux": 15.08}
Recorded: 8.23 angstroms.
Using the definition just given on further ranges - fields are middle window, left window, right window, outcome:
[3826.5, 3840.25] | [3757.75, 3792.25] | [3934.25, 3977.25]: 3.58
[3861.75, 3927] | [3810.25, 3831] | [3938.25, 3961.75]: -4.52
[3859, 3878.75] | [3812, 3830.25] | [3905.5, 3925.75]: -1.69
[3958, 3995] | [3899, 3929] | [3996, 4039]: 7.72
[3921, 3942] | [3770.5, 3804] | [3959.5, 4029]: 9.07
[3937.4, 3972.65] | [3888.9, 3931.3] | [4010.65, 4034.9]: 9.08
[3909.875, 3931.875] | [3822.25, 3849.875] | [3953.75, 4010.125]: 0.87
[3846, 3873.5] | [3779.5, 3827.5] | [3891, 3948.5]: -4.50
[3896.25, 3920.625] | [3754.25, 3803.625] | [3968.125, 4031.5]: 0.69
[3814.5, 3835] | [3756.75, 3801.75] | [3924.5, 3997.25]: 1.84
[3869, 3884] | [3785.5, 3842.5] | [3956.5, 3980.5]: -3.20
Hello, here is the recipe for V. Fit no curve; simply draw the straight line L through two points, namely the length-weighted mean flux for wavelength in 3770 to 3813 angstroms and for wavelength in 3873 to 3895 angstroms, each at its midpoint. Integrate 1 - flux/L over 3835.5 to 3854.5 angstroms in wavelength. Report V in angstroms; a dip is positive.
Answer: 0.3 angstroms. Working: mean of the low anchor 11.8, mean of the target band 11.1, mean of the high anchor 11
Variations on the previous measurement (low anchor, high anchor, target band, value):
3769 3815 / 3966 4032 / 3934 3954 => 5.31 angstroms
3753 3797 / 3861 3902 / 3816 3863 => 3.78 angstroms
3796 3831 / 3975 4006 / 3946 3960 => 0.99 angstroms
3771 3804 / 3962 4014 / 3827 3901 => 3.82 angstroms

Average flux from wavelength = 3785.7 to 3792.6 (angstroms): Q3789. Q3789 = 11.4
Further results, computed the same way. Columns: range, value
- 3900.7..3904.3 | 11.6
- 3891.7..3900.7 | 11.8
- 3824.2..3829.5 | 9.51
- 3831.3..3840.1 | 7.41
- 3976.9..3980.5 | 13.1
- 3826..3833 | 8.59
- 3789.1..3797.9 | 10.4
